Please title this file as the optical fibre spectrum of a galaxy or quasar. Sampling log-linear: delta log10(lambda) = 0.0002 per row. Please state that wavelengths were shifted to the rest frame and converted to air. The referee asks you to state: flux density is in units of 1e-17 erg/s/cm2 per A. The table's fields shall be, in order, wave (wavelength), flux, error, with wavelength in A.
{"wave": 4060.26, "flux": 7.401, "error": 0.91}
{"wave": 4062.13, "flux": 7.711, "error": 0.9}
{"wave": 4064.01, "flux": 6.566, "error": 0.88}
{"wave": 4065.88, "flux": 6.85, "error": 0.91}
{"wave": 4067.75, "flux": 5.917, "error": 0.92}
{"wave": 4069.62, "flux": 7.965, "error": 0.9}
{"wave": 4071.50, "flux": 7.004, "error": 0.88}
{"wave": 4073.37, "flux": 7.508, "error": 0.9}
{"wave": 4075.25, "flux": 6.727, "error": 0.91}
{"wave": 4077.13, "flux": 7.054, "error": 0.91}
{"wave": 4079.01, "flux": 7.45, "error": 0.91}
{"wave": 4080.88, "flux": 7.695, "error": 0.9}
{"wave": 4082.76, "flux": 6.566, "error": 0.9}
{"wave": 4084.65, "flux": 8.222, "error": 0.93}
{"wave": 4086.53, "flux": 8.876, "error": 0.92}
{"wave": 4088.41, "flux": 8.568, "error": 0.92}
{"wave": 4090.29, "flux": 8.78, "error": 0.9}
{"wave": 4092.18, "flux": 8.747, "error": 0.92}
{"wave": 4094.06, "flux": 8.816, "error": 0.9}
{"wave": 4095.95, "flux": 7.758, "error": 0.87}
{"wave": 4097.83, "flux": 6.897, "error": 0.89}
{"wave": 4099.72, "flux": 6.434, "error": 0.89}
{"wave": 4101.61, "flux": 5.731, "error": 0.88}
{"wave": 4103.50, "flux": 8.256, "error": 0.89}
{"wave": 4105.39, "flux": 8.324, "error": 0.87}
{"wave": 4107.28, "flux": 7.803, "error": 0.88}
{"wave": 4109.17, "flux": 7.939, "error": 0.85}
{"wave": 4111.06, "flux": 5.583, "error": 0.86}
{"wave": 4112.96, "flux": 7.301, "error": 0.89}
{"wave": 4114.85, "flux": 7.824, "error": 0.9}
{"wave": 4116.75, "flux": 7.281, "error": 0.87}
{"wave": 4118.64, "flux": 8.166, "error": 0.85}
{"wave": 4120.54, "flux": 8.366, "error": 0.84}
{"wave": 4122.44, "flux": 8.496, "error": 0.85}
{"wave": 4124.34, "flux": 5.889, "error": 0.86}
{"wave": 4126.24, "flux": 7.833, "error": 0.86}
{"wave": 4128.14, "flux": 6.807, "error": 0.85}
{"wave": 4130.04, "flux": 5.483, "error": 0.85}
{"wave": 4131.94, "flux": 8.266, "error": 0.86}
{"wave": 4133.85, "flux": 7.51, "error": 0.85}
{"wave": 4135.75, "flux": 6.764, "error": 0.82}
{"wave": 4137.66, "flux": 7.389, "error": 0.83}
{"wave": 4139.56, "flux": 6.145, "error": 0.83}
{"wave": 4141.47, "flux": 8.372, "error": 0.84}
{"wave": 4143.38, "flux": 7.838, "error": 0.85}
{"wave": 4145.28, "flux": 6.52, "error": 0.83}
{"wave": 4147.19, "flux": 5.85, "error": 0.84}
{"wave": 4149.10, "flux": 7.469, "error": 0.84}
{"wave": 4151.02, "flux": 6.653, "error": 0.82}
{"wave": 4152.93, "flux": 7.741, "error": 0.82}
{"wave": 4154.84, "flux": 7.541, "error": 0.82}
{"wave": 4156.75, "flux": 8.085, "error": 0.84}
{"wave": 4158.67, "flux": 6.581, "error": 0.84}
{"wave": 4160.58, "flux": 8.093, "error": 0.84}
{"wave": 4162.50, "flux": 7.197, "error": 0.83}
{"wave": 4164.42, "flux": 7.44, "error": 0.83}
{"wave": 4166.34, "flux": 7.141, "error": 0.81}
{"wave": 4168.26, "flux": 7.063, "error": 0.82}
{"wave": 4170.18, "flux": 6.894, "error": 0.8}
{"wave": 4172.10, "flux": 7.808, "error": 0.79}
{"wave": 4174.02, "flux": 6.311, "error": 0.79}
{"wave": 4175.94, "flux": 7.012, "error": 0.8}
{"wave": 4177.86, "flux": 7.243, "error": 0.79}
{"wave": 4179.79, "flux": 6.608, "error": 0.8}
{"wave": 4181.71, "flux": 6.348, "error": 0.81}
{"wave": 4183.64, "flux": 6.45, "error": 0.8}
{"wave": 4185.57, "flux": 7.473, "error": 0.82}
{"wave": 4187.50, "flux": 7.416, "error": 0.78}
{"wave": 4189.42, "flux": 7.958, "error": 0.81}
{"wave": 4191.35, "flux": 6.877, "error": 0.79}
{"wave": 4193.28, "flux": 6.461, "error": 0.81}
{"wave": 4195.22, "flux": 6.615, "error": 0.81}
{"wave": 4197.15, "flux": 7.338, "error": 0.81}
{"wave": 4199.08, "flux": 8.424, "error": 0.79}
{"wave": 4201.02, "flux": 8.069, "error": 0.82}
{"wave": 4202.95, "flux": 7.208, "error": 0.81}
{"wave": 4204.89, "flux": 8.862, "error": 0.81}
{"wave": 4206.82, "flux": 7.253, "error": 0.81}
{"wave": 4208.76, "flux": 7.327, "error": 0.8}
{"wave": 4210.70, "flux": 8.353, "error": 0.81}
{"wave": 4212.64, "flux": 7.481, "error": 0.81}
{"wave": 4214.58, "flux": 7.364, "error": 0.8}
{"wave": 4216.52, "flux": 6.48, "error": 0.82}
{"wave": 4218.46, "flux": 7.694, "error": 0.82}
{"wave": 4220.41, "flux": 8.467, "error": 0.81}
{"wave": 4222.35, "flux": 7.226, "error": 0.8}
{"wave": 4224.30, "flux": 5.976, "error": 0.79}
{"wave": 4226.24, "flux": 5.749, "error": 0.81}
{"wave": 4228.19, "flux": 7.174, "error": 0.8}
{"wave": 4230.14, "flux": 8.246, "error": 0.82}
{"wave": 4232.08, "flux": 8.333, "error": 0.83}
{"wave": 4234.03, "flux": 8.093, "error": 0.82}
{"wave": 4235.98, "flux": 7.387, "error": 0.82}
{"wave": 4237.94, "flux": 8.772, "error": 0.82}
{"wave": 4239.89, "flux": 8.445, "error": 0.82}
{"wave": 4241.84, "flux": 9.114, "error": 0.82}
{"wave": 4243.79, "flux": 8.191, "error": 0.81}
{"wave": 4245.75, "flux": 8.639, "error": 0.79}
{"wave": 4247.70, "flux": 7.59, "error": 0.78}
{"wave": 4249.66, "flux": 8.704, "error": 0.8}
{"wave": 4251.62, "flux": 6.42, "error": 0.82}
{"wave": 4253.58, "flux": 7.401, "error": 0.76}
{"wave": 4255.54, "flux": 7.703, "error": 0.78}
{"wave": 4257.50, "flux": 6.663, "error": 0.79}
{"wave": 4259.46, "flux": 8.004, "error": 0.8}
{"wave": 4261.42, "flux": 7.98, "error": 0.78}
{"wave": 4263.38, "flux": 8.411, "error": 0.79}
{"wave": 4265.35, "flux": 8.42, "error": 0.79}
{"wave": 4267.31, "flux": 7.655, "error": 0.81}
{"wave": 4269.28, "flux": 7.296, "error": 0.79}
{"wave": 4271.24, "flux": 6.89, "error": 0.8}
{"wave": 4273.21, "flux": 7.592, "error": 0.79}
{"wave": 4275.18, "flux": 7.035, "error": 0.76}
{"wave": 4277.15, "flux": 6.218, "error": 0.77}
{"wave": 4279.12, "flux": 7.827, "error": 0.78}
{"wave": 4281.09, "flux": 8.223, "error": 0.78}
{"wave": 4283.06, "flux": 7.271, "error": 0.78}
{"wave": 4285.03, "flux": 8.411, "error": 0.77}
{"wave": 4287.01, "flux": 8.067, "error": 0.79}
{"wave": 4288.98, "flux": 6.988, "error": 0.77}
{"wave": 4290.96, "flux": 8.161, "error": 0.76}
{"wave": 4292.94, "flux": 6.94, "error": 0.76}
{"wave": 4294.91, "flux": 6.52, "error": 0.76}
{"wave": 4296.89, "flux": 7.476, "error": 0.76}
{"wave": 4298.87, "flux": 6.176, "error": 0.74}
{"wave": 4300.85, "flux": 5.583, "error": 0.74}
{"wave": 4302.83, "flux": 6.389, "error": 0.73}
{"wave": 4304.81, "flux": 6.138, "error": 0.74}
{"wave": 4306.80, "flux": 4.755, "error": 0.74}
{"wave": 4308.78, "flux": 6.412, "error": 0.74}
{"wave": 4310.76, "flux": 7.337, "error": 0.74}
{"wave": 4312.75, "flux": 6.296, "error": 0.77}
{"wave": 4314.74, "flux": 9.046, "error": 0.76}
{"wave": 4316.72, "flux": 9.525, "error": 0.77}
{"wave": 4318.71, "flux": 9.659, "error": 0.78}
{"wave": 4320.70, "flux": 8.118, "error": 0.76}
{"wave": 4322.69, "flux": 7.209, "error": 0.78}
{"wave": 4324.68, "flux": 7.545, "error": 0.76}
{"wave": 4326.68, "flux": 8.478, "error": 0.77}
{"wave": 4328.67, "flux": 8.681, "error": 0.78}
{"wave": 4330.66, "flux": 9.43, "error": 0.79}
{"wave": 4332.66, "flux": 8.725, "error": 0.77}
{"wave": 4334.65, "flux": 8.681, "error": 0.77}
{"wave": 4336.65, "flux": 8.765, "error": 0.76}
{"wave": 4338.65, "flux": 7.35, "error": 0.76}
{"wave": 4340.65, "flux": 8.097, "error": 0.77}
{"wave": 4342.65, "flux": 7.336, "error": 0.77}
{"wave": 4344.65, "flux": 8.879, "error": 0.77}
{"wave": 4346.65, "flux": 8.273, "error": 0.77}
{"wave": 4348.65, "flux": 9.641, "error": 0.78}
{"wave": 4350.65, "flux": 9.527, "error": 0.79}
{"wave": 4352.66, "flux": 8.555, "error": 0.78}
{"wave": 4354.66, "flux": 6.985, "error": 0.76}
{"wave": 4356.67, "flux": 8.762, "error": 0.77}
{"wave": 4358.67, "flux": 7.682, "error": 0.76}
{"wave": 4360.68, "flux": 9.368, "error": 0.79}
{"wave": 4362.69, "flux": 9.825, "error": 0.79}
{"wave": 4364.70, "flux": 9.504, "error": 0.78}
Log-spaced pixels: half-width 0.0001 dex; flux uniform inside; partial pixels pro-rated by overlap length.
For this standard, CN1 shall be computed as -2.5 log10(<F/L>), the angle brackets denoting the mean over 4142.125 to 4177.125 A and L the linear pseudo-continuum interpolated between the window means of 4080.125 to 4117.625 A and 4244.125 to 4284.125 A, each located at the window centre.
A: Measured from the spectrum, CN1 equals 0.07 mag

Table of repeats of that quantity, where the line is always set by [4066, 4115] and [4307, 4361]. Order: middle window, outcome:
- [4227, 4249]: -0.03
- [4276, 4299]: 0.10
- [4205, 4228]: 0.09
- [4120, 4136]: 0.05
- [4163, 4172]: 0.08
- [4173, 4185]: 0.16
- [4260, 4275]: 0.04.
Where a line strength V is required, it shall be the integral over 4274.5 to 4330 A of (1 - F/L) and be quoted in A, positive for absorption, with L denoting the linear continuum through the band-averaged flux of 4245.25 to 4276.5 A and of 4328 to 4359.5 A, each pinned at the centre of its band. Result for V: 4.5 A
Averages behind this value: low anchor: 7.62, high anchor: 8.46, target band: 7.39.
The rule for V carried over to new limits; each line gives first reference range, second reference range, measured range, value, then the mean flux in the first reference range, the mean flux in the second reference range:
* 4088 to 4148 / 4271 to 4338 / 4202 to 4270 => -1.93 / 7.42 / 7.55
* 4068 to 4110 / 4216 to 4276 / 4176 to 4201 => 1.75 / 7.66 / 7.68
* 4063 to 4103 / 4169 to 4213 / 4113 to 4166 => 0.36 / 7.44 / 7.29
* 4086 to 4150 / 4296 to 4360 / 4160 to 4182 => 1.35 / 7.46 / 7.87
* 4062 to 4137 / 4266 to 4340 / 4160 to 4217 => 1.51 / 7.44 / 7.55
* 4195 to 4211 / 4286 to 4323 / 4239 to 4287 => -2.16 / 7.74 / 7.2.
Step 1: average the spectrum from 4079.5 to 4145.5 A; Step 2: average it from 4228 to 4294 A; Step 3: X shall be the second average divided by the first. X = 1.0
